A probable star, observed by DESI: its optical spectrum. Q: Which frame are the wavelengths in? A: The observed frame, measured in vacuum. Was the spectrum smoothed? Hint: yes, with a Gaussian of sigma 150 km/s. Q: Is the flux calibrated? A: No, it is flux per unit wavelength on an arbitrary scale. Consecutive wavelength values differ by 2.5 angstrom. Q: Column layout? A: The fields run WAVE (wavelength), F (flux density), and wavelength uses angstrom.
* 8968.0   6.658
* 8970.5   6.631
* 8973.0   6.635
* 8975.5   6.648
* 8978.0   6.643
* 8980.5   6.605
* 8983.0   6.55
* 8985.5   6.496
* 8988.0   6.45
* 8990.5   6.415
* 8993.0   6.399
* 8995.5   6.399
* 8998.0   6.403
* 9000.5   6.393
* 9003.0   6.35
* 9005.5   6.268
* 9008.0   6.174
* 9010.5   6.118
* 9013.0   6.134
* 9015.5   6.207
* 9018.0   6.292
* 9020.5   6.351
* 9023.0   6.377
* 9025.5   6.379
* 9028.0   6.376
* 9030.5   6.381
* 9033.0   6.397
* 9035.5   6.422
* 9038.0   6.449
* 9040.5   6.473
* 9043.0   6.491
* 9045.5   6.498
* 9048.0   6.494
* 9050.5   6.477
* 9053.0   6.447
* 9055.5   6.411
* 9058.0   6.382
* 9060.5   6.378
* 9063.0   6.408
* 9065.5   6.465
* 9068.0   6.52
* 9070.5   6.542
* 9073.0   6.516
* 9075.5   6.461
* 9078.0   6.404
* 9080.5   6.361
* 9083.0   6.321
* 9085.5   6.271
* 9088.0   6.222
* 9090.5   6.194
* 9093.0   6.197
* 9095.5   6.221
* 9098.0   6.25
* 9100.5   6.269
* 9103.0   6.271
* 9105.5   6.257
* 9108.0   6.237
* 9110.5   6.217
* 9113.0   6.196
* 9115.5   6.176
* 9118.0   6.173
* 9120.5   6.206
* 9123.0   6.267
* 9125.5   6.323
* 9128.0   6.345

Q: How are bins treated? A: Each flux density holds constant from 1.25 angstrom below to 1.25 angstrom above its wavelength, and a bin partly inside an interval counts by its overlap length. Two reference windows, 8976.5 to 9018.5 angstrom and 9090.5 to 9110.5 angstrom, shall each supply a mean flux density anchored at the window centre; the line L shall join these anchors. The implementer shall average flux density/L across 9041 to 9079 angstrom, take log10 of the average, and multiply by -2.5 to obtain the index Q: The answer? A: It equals -0.03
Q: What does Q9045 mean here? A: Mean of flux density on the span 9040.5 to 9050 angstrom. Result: 6.49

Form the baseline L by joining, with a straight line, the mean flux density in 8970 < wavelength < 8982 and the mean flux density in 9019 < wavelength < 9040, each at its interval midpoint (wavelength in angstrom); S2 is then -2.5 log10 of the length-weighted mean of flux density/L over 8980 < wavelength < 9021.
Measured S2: 0.03 mag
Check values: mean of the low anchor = 6.63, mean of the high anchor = 6.39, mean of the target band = 6.35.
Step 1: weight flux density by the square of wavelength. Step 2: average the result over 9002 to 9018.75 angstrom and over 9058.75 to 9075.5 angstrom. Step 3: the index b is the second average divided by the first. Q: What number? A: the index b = 1.1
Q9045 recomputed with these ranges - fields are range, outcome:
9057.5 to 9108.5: 6.34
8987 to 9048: 6.36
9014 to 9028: 6.32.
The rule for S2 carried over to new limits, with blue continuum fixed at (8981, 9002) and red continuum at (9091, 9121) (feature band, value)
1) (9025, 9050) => -0.01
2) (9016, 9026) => 0.01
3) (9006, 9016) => 0.04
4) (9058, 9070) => -0.02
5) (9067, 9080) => -0.03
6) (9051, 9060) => -0.02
